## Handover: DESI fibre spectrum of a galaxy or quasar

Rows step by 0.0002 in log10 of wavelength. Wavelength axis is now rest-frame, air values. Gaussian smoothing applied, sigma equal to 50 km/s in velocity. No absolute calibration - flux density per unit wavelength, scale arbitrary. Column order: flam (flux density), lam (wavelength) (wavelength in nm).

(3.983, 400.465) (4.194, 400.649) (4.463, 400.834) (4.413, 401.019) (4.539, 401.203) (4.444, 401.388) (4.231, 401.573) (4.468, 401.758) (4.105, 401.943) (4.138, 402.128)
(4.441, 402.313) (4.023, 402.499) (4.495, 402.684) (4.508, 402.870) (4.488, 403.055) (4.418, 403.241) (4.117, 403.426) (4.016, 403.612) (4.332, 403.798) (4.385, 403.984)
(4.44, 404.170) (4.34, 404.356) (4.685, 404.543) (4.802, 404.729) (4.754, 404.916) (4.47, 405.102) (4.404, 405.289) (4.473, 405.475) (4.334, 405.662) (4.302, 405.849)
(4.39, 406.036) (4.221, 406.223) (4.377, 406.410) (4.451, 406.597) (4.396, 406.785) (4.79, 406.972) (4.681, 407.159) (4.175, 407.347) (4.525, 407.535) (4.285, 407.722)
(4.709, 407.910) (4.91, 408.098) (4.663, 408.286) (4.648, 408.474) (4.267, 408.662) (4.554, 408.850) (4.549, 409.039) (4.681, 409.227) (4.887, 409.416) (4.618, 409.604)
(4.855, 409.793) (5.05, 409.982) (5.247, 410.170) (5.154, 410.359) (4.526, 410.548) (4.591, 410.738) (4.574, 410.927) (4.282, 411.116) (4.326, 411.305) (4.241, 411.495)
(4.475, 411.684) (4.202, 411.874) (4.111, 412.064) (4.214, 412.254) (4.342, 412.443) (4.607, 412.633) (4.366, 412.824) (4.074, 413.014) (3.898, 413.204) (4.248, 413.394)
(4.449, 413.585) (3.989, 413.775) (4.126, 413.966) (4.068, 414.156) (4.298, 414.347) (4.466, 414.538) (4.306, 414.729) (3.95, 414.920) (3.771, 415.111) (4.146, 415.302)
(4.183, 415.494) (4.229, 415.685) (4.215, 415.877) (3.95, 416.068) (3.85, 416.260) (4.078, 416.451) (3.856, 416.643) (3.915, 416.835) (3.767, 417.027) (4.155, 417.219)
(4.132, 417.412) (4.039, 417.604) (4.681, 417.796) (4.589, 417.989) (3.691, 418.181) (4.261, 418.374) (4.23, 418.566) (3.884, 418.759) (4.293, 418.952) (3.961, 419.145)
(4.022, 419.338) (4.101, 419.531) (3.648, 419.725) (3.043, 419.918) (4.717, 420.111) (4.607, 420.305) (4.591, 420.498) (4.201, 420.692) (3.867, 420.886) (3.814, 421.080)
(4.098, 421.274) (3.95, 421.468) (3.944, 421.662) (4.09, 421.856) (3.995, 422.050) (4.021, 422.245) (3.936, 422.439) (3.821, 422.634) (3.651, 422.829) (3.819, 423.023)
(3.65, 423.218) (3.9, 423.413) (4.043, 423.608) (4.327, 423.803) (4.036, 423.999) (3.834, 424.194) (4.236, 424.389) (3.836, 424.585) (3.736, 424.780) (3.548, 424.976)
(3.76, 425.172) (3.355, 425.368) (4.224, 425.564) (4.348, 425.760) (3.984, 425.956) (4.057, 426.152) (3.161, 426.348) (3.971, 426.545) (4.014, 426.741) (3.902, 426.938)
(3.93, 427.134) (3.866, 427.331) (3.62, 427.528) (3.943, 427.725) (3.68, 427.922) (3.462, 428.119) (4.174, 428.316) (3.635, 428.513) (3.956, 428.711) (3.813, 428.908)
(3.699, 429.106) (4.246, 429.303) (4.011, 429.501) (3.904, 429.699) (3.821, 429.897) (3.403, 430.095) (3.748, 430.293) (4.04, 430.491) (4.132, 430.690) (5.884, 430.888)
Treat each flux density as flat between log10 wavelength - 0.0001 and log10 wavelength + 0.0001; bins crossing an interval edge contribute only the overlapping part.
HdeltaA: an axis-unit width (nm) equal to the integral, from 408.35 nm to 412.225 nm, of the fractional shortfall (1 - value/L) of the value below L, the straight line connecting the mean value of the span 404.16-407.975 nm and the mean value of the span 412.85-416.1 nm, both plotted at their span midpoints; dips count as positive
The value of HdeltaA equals -0.25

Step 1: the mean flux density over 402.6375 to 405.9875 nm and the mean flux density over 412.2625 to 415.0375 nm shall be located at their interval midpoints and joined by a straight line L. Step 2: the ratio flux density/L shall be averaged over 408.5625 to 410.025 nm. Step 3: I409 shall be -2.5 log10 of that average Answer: -0.08 mag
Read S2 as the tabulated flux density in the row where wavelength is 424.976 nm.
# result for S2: 3.548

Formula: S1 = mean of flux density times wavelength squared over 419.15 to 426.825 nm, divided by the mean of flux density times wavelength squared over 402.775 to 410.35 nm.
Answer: 0.9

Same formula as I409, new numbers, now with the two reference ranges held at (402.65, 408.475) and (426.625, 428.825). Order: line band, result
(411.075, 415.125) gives 0.01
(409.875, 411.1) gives -0.12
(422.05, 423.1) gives 0.03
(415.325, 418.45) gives 0.01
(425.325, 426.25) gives -0.04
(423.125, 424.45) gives -0.01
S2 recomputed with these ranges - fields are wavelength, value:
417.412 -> 4.132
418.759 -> 3.884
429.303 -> 4.246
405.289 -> 4.404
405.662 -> 4.334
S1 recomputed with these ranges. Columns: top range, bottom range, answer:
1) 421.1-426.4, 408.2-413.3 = 0.92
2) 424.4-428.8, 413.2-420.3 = 0.98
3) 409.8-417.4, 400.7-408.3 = 1.01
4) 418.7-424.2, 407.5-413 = 0.93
